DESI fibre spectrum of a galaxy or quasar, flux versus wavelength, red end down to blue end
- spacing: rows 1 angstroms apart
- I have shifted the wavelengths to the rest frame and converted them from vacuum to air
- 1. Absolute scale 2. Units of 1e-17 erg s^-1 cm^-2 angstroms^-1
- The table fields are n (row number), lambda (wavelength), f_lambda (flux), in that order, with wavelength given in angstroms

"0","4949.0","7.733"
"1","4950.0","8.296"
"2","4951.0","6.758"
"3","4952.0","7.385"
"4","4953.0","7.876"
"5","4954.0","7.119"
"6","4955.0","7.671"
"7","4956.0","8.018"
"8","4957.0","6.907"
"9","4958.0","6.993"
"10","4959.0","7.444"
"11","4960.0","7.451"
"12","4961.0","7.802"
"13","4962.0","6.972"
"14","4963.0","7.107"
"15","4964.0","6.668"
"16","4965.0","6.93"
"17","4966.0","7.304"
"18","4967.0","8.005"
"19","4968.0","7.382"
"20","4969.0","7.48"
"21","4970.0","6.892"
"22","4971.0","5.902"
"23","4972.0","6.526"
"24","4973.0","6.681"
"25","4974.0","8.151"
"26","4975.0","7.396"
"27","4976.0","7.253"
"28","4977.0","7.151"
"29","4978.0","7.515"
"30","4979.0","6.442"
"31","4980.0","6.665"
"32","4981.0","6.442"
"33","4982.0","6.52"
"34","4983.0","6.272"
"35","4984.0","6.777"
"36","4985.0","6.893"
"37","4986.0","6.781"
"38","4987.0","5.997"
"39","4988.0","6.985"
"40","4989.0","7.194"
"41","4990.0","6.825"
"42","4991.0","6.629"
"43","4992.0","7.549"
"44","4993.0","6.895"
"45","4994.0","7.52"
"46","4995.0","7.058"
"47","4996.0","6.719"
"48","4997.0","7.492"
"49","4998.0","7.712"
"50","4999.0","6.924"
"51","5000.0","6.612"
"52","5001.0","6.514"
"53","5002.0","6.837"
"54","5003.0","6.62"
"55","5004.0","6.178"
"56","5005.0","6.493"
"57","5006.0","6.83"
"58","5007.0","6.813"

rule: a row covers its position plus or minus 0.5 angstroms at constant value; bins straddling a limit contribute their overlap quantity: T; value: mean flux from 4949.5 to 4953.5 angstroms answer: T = 7.58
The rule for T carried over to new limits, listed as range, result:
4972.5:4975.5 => 7.41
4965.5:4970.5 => 7.41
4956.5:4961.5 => 7.32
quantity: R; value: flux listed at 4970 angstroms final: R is 6.892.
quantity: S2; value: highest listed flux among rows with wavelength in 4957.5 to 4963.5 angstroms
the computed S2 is 7.802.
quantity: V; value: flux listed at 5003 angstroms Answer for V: 6.62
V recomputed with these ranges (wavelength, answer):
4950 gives 8.296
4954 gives 7.119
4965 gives 6.93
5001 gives 6.514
